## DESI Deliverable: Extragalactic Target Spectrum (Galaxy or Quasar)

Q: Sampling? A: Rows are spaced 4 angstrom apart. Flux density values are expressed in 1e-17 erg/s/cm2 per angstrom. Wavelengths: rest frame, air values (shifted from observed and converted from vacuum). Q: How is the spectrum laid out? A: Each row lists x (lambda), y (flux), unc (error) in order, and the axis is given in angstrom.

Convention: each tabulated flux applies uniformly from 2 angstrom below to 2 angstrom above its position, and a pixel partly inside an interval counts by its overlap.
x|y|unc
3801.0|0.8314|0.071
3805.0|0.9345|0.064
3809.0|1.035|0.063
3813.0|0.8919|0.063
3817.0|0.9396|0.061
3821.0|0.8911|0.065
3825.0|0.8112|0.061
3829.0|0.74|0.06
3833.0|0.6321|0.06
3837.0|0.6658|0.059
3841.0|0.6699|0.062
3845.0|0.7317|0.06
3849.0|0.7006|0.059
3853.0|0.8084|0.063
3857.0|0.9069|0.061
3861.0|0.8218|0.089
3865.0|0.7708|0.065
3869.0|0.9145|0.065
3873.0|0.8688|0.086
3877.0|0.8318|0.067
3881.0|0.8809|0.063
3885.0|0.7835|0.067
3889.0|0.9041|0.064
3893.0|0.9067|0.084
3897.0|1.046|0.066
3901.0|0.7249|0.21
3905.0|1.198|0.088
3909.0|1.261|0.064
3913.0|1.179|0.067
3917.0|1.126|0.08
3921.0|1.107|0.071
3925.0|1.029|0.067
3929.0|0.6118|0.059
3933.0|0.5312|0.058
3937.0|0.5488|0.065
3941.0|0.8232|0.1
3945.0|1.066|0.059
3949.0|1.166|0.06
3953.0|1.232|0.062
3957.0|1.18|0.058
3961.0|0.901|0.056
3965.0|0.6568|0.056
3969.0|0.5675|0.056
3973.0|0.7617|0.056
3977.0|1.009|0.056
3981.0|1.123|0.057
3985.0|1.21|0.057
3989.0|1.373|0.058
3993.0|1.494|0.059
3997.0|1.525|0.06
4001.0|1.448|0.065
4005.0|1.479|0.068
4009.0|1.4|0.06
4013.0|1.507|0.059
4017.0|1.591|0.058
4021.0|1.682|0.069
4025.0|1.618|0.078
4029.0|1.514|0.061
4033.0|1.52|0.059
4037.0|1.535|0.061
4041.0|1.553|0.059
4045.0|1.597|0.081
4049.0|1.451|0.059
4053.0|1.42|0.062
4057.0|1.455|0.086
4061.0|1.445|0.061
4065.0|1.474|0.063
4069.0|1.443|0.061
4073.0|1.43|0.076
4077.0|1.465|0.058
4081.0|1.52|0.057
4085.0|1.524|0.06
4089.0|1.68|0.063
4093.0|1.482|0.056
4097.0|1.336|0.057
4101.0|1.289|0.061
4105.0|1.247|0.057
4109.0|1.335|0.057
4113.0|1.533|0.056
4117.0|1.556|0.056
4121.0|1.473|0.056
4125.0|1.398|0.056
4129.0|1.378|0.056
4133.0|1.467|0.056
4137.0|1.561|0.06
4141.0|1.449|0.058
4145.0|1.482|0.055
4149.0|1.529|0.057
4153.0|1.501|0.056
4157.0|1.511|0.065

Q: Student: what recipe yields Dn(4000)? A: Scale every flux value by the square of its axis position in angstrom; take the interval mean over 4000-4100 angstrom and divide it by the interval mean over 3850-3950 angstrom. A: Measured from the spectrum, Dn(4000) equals 1.78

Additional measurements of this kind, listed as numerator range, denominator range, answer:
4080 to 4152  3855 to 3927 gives 1.70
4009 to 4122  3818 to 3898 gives 2.03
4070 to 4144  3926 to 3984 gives 1.78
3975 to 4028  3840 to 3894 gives 1.85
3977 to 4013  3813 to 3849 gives 1.95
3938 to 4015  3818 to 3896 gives 1.51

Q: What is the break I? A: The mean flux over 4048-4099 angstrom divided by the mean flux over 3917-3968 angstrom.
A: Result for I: 1.6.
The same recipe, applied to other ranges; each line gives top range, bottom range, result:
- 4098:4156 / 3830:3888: 1.83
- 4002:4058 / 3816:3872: 1.94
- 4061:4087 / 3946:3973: 1.57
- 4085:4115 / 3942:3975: 1.52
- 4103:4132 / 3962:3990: 1.51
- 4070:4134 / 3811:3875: 1.81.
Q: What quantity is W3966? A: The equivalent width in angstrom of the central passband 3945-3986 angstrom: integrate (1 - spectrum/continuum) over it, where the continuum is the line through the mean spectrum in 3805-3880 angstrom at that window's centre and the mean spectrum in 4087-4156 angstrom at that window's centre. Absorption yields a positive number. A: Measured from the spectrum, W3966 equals 4.4 angstrom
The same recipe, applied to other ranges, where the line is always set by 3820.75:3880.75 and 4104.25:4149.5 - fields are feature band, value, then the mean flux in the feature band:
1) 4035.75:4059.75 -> -4.5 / 1.5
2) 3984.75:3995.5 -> -2.6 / 1.39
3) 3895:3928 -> -4.9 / 1.07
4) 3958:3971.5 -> 4.0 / 0.745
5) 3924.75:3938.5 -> 4.7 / 0.641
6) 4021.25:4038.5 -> -4.9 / 1.56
